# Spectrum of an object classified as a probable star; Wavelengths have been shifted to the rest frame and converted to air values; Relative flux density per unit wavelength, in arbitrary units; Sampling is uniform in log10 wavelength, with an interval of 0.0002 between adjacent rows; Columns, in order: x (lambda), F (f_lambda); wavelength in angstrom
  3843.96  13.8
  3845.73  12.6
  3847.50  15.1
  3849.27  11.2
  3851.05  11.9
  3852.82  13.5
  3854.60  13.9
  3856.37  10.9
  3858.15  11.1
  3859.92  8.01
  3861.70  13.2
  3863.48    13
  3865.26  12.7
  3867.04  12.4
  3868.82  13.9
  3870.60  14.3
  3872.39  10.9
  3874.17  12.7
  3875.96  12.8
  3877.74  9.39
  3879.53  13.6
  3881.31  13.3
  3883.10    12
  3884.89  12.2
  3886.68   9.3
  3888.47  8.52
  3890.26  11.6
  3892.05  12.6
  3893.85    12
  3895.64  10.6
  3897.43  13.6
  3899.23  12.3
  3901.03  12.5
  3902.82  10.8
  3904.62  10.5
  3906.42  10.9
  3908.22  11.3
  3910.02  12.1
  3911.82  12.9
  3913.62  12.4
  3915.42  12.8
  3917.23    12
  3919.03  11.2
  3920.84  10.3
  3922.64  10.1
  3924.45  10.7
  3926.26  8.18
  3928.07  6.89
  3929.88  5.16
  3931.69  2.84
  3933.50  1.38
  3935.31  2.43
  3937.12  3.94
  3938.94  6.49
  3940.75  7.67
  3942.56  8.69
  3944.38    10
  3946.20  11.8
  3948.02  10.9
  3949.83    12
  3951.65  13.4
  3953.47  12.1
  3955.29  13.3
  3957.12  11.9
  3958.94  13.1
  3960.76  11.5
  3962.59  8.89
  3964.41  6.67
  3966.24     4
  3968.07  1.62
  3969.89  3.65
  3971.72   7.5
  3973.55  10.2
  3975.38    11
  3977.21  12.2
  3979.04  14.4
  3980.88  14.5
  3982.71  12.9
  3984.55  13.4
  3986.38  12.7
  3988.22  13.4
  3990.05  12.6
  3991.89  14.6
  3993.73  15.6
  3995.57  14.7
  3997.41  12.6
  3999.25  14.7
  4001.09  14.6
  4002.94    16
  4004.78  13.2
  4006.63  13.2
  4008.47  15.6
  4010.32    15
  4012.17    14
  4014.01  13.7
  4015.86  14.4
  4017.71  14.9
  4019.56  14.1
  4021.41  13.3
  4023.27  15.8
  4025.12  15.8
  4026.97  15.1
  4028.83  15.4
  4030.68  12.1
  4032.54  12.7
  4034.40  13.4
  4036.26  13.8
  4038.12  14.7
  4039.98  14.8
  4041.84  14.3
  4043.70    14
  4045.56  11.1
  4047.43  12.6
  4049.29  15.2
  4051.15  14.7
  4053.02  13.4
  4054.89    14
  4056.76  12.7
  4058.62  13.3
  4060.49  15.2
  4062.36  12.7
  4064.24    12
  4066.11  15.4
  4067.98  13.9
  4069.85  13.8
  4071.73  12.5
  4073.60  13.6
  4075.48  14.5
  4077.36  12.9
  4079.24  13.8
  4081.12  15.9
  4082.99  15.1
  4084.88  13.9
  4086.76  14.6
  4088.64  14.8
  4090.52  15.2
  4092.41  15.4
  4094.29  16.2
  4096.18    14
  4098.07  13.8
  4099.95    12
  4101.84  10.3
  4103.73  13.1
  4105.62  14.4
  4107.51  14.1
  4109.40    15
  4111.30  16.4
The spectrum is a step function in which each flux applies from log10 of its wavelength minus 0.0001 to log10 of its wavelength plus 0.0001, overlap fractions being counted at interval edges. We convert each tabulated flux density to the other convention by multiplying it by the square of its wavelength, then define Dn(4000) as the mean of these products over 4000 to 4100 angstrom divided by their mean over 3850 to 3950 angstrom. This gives 1.44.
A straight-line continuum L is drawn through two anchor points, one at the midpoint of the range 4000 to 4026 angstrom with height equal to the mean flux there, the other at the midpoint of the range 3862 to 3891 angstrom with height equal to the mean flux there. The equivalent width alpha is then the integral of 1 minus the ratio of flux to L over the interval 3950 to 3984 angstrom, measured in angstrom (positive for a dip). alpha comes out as 8.6 angstrom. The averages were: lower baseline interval 12.1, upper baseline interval 14.5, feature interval 10.2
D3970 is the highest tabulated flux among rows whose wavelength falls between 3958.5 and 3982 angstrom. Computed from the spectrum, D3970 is 14.5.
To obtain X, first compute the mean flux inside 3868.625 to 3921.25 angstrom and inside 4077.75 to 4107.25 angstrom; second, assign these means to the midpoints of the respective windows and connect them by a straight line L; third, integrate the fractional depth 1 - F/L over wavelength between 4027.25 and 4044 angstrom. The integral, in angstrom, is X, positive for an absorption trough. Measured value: -0.6 angstrom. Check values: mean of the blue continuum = 11.8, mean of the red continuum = 14.1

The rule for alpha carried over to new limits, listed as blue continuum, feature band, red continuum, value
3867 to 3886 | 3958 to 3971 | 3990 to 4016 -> 6.3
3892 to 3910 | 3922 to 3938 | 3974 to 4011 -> 8.6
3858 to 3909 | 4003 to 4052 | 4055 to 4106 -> -3.0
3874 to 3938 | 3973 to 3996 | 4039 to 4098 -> -2.3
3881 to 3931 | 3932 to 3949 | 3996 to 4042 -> 7.2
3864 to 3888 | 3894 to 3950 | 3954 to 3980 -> 6.7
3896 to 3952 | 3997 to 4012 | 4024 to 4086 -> -2.7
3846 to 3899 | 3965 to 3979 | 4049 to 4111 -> 5.8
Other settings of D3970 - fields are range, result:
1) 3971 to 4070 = 16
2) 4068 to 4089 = 15.9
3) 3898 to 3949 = 12.9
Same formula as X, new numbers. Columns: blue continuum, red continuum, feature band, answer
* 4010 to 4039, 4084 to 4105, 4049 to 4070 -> 0.4 angstrom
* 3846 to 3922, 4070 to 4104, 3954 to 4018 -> 4.2 angstrom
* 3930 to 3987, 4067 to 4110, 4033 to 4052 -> -2.3 angstrom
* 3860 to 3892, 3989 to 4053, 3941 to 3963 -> 2.9 angstrom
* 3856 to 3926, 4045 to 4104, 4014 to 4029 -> -1.7 angstrom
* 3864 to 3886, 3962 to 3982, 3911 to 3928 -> -0.3 angstrom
